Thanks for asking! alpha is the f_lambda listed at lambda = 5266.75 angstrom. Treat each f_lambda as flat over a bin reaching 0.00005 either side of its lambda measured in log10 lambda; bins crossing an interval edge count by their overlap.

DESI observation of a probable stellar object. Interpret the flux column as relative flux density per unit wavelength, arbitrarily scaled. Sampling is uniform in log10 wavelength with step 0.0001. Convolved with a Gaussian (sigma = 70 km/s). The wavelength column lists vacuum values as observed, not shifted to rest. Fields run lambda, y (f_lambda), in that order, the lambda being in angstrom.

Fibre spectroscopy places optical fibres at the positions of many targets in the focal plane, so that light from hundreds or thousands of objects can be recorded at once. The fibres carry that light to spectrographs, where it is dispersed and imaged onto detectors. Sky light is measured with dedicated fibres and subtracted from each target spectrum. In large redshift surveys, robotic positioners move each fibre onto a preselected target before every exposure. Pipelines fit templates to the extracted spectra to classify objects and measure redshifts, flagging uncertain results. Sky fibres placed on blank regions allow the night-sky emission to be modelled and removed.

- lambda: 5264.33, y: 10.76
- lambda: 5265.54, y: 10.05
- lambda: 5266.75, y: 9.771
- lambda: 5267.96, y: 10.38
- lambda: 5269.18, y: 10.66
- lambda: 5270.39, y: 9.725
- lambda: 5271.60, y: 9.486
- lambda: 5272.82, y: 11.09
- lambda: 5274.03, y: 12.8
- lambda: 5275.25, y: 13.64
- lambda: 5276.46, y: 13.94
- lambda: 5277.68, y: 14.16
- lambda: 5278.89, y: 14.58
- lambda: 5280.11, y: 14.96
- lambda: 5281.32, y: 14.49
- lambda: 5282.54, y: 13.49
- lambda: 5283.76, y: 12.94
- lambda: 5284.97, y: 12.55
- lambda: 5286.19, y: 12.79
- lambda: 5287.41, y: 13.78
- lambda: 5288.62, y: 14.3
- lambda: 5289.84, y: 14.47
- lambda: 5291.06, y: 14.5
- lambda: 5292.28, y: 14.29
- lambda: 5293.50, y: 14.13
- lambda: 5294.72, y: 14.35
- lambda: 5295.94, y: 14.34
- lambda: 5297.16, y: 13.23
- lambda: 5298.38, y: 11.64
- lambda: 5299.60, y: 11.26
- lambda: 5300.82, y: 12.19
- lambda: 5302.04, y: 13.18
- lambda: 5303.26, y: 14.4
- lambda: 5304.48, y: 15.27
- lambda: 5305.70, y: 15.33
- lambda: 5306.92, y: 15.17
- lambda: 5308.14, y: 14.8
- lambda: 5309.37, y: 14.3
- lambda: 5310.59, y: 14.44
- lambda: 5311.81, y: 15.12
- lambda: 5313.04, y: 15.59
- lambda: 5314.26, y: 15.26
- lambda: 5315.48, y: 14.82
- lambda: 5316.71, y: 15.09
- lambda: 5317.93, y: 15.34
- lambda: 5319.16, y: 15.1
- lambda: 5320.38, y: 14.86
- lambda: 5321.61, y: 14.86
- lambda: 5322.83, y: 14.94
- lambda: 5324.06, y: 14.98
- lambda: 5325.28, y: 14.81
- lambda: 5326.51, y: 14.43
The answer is 9.771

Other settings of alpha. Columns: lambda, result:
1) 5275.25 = 13.64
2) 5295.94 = 14.34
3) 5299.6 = 11.26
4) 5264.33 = 10.76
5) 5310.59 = 14.44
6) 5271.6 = 9.486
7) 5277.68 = 14.16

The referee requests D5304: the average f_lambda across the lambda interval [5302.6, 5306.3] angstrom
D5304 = 15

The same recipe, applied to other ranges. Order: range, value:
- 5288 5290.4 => 14.4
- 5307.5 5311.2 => 14.5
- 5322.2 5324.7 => 15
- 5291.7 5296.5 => 14.3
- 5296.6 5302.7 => 12.3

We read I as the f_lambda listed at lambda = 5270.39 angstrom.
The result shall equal 9.725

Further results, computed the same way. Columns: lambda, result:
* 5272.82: 11.09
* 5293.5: 14.13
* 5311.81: 15.12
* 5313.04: 15.59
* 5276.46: 13.94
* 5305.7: 15.33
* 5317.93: 15.34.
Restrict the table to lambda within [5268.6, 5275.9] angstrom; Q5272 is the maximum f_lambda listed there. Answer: 13.64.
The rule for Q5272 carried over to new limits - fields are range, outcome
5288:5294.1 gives 14.5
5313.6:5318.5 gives 15.34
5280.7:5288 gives 14.49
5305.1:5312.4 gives 15.33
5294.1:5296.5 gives 14.35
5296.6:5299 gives 13.23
